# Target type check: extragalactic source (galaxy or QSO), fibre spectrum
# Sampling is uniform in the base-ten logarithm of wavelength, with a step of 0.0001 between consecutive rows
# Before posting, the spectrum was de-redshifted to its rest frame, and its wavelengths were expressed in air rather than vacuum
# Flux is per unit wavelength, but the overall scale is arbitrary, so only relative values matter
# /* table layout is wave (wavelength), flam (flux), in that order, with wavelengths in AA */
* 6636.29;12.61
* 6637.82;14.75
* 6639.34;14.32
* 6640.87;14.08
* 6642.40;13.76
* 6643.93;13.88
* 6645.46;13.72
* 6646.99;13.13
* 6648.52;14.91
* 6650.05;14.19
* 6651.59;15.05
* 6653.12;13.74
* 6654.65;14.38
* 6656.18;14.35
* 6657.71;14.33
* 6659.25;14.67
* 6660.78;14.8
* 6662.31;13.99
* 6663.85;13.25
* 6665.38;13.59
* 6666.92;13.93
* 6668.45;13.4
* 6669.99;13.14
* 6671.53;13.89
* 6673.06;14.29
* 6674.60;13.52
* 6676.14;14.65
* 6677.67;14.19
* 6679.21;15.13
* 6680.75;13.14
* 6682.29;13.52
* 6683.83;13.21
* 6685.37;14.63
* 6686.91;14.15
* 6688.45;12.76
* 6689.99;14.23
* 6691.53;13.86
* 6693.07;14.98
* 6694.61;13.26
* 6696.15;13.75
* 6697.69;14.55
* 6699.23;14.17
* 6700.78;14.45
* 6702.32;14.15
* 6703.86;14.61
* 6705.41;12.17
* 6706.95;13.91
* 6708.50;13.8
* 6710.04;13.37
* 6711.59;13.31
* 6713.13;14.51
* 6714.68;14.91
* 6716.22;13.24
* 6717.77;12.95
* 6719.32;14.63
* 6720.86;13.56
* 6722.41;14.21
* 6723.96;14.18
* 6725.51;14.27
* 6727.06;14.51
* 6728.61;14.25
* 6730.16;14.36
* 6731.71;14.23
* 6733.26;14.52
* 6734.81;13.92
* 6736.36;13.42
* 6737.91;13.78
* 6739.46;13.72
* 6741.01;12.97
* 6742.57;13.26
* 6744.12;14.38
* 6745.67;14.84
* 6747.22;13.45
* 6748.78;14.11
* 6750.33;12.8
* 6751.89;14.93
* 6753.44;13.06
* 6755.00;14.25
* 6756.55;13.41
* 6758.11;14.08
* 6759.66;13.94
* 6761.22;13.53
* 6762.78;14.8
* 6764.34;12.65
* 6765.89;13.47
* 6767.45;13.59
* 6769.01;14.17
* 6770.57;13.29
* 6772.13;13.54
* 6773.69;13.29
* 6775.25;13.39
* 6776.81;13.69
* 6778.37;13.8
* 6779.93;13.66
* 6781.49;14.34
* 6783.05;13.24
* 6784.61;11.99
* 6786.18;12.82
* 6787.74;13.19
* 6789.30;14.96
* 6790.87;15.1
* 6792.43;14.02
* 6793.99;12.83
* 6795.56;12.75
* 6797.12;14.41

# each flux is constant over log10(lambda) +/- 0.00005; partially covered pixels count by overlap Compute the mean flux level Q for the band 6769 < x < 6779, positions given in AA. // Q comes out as 13.5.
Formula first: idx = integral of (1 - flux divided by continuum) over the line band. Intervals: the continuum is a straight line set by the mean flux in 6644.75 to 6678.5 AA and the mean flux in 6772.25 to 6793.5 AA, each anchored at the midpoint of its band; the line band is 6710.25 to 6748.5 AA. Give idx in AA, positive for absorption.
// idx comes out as -0.40 AA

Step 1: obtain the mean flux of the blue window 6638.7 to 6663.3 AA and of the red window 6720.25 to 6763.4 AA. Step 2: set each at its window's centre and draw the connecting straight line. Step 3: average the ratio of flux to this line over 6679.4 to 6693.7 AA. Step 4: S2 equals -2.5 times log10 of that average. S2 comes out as 0.02 mag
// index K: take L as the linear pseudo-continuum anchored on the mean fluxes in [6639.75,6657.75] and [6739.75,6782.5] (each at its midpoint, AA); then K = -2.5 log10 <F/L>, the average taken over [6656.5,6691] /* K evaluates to 0.01 mag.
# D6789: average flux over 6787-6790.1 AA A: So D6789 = 14.1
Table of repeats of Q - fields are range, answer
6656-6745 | 13.9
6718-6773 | 13.9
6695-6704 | 14.2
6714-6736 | 14.1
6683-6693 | 13.9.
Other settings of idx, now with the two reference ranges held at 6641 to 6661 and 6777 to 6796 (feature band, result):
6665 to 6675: 0.3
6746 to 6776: 0.0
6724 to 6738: -0.3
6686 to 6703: 0.0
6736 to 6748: 0.0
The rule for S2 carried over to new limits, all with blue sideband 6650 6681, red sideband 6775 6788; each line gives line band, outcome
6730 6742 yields -0.015 mag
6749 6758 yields -0.017 mag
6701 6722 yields -0.001 mag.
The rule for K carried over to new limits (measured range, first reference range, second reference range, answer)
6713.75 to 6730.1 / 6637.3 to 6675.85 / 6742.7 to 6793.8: -0.02 mag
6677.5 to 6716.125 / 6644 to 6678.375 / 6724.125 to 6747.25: 0.01 mag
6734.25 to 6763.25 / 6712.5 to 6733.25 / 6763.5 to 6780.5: 0.00 mag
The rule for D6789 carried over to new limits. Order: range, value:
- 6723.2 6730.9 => 14.3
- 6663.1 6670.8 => 13.5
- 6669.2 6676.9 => 13.9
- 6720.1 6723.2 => 13.9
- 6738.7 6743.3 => 13.3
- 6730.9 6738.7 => 14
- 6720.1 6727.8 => 14.1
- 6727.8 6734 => 14.3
